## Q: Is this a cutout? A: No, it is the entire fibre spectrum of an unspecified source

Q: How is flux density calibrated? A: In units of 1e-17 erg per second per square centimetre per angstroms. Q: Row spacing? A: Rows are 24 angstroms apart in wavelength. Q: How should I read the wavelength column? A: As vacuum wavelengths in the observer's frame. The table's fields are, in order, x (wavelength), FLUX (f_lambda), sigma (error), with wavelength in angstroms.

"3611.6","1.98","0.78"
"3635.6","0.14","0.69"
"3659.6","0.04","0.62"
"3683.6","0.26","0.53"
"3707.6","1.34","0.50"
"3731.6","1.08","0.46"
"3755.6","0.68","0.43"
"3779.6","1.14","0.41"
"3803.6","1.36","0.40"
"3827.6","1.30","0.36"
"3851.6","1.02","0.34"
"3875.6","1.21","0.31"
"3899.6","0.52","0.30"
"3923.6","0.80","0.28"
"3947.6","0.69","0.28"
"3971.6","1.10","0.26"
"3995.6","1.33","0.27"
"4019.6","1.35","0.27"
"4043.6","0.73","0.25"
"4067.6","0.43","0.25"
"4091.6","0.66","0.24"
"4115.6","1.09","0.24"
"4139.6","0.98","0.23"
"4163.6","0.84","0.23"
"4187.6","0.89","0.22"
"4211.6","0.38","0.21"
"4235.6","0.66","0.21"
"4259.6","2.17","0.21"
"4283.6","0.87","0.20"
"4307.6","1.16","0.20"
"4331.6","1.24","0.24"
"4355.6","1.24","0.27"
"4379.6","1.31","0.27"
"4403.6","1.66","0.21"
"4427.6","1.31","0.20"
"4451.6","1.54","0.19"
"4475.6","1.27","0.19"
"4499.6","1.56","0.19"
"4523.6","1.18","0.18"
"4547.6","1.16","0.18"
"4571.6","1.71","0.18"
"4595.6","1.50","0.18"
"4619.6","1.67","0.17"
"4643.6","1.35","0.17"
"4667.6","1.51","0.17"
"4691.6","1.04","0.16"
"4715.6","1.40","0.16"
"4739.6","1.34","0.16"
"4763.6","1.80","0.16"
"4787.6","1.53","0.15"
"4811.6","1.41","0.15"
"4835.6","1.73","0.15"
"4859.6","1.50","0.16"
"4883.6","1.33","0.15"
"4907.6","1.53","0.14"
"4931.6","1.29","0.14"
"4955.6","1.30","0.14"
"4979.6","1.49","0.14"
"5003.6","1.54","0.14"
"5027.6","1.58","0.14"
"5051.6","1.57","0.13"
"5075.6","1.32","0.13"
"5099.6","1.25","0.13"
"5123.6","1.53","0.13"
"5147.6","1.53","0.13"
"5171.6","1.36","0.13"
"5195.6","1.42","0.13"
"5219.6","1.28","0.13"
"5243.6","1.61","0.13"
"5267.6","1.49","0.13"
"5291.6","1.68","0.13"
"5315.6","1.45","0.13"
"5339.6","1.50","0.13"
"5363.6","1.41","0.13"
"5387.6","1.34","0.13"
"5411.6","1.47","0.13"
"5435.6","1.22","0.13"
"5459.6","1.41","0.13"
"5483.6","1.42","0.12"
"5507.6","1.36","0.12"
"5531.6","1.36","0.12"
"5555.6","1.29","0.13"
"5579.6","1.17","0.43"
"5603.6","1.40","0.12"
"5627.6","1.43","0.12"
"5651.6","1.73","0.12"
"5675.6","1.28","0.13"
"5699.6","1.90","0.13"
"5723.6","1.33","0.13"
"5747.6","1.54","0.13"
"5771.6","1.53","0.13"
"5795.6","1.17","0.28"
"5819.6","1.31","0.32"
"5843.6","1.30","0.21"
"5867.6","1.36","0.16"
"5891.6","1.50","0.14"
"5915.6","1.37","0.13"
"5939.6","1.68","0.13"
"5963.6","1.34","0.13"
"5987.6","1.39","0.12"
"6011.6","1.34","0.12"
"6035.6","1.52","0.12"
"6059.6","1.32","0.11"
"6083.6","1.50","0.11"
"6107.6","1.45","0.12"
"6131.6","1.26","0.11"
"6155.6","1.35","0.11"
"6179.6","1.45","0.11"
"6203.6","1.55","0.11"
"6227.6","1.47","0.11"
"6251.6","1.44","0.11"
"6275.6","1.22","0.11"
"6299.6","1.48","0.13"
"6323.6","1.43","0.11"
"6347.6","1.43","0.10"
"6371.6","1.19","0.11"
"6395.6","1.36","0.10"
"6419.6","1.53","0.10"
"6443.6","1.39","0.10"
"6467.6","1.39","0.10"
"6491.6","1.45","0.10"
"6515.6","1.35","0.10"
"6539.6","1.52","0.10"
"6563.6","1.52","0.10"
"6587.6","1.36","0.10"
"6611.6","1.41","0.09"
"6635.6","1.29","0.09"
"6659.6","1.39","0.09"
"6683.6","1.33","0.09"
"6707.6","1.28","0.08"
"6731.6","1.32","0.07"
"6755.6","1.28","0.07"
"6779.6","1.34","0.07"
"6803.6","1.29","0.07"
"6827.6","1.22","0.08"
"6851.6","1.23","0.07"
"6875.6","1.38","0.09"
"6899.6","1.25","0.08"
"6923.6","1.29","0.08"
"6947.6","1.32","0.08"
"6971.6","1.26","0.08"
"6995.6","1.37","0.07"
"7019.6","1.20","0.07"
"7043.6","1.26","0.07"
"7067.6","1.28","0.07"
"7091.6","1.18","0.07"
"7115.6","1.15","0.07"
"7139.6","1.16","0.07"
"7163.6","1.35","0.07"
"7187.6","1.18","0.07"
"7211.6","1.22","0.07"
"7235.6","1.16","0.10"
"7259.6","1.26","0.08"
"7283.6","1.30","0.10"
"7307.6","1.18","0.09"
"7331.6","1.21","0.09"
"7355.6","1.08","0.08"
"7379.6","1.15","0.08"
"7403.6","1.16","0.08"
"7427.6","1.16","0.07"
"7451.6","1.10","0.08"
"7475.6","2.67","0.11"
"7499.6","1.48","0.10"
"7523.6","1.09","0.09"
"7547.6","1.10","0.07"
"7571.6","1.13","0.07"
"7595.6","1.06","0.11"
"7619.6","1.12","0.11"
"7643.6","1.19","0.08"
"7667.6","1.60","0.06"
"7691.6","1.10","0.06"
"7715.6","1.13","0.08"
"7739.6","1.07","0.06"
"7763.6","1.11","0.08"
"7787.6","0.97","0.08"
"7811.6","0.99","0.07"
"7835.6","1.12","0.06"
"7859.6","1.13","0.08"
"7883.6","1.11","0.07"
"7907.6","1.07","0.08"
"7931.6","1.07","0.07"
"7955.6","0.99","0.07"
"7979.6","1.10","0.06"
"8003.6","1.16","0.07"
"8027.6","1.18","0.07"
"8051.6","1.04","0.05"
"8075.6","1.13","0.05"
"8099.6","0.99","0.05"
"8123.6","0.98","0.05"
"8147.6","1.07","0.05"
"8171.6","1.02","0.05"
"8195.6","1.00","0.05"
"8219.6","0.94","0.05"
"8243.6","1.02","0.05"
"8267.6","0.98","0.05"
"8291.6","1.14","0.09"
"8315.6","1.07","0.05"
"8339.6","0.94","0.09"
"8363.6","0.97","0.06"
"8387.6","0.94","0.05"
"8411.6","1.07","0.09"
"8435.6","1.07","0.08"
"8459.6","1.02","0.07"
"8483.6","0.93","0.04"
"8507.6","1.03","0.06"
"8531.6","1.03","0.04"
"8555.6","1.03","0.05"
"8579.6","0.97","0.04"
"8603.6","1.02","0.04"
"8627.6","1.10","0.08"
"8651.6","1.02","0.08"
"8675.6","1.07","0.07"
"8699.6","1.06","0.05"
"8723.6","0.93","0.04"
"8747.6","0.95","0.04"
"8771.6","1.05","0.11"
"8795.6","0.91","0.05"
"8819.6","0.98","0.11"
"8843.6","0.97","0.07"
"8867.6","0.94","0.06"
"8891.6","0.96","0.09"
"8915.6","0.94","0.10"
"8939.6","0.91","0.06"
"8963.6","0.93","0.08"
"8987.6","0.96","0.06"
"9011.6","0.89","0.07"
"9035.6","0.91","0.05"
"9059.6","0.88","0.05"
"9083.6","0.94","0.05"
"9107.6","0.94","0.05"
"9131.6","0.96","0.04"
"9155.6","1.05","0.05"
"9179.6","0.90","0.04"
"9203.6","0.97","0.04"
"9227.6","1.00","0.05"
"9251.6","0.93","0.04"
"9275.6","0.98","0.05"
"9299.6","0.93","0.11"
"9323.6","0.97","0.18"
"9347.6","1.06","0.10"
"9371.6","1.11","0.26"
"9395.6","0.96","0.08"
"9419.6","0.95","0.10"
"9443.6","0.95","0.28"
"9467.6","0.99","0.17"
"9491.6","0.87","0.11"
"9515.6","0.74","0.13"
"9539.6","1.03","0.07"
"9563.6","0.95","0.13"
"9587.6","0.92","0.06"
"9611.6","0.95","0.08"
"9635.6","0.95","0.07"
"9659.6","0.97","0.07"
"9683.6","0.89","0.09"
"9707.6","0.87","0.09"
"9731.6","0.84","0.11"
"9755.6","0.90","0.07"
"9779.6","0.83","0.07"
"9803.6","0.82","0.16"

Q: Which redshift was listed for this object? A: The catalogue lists 0.140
